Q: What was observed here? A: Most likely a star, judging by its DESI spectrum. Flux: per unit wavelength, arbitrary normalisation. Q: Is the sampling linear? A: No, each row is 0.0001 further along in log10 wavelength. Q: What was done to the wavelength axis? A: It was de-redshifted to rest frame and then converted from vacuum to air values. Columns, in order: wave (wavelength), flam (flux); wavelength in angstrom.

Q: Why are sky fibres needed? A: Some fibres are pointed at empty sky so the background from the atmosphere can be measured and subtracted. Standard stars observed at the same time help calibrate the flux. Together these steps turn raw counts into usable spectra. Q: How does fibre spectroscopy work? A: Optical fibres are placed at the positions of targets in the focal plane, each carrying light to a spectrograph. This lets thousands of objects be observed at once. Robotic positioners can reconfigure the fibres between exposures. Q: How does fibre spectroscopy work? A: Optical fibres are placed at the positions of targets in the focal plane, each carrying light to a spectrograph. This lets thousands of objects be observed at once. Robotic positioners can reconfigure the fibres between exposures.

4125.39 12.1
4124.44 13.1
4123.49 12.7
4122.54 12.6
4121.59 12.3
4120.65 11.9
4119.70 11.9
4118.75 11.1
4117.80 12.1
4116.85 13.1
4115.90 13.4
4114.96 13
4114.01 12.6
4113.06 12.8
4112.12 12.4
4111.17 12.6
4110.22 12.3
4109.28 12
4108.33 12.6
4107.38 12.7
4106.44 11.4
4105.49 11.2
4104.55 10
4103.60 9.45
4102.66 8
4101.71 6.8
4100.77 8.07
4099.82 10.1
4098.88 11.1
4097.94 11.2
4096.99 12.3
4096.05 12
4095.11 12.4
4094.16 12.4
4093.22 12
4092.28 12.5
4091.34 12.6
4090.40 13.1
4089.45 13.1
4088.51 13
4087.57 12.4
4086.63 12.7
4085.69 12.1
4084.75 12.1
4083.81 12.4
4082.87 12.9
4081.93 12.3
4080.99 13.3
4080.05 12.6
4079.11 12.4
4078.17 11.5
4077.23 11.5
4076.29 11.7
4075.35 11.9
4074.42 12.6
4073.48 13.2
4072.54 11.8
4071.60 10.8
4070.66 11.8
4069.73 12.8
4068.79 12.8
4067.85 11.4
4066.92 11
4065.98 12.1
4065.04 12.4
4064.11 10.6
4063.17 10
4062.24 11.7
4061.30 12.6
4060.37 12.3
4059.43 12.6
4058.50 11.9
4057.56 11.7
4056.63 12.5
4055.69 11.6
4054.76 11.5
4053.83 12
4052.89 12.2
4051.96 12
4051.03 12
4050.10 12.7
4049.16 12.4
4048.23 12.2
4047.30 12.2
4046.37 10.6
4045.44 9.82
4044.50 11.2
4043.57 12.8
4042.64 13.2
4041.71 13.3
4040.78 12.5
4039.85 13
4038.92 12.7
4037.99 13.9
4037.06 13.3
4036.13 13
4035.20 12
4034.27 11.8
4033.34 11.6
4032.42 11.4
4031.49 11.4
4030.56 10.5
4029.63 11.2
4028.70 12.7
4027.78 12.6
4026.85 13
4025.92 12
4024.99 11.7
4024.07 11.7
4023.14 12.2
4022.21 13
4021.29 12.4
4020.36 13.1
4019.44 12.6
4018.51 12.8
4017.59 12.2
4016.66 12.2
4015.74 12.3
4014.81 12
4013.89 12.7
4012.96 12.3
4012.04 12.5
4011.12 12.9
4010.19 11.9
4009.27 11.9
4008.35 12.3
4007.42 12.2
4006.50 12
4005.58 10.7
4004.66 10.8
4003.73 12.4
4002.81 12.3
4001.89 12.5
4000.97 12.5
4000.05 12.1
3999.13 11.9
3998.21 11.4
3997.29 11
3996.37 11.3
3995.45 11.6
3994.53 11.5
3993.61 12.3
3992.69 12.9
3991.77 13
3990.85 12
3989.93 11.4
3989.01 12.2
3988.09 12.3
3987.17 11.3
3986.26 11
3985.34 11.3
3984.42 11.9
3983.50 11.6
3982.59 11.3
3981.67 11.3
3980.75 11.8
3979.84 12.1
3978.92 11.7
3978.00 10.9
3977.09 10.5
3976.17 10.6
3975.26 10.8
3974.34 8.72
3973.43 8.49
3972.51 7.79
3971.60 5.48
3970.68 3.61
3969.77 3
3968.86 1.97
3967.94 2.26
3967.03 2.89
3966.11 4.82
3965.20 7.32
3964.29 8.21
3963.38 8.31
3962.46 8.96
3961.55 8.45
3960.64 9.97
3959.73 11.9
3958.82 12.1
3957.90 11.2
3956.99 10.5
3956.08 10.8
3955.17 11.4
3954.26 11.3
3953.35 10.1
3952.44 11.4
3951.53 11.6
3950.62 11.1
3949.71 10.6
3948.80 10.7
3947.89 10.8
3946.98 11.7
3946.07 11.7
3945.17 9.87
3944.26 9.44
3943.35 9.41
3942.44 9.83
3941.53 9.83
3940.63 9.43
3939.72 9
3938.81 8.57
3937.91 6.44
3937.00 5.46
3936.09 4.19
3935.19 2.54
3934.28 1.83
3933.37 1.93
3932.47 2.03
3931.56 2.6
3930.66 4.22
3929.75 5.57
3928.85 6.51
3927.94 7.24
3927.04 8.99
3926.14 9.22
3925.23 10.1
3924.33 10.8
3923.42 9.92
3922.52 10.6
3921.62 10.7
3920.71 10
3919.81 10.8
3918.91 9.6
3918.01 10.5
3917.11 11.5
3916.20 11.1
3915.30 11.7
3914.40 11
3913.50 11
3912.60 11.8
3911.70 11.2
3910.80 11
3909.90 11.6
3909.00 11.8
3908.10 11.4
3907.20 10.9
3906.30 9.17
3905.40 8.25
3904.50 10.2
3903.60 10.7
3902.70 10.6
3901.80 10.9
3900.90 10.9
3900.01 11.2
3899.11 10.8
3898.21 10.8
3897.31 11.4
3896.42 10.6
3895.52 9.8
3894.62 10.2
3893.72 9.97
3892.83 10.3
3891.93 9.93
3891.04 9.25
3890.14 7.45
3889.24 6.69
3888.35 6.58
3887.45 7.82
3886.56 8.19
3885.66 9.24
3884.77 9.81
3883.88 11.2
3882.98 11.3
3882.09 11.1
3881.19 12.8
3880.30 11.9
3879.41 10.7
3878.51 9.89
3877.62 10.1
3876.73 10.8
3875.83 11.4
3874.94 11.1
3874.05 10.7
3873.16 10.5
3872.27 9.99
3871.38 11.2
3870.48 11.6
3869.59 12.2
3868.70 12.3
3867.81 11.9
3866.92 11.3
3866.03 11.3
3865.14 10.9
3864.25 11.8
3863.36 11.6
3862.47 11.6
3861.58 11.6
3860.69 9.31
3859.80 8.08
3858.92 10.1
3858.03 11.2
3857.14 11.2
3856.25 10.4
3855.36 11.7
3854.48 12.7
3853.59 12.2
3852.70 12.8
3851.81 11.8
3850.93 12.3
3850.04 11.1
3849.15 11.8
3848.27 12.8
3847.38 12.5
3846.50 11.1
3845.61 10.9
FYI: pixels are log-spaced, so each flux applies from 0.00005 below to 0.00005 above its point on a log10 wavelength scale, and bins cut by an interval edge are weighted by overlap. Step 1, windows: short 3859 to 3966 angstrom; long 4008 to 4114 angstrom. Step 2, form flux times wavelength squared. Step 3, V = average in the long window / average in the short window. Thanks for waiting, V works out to 1.32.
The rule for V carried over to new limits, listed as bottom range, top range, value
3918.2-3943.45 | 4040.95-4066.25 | 1.71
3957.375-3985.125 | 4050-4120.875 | 1.45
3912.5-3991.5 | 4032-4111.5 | 1.39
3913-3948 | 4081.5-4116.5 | 1.53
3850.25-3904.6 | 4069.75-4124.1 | 1.25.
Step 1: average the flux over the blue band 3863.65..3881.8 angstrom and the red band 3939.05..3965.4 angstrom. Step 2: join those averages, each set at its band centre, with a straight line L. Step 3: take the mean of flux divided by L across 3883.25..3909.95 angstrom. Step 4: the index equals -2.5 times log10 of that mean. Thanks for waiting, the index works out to 0.11 mag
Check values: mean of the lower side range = 11.2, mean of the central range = 9.91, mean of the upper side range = 10.3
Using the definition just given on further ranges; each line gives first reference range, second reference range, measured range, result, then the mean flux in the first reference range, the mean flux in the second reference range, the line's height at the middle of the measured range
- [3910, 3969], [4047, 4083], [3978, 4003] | -0.17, 8.81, 12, 10.1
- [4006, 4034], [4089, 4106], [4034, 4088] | -0.05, 12.2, 11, 11.6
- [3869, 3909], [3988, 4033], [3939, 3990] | 0.18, 10.3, 12.1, 11.4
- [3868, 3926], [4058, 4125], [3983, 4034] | -0.07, 10.5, 11.9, 11.3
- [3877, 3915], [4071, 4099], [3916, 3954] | 0.24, 10.3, 12.3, 10.7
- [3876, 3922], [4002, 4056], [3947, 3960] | 0.00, 10.4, 12.2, 11.1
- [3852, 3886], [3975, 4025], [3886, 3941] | 0.26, 11.1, 11.9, 11.4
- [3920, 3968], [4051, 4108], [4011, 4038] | -0.18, 8.49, 11.8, 10.4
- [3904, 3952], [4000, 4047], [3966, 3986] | 0.25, 9.04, 12.2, 10.6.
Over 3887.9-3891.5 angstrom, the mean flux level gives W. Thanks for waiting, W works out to 7.51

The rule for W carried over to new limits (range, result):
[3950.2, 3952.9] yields 11.4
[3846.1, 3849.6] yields 12.1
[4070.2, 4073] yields 11.4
